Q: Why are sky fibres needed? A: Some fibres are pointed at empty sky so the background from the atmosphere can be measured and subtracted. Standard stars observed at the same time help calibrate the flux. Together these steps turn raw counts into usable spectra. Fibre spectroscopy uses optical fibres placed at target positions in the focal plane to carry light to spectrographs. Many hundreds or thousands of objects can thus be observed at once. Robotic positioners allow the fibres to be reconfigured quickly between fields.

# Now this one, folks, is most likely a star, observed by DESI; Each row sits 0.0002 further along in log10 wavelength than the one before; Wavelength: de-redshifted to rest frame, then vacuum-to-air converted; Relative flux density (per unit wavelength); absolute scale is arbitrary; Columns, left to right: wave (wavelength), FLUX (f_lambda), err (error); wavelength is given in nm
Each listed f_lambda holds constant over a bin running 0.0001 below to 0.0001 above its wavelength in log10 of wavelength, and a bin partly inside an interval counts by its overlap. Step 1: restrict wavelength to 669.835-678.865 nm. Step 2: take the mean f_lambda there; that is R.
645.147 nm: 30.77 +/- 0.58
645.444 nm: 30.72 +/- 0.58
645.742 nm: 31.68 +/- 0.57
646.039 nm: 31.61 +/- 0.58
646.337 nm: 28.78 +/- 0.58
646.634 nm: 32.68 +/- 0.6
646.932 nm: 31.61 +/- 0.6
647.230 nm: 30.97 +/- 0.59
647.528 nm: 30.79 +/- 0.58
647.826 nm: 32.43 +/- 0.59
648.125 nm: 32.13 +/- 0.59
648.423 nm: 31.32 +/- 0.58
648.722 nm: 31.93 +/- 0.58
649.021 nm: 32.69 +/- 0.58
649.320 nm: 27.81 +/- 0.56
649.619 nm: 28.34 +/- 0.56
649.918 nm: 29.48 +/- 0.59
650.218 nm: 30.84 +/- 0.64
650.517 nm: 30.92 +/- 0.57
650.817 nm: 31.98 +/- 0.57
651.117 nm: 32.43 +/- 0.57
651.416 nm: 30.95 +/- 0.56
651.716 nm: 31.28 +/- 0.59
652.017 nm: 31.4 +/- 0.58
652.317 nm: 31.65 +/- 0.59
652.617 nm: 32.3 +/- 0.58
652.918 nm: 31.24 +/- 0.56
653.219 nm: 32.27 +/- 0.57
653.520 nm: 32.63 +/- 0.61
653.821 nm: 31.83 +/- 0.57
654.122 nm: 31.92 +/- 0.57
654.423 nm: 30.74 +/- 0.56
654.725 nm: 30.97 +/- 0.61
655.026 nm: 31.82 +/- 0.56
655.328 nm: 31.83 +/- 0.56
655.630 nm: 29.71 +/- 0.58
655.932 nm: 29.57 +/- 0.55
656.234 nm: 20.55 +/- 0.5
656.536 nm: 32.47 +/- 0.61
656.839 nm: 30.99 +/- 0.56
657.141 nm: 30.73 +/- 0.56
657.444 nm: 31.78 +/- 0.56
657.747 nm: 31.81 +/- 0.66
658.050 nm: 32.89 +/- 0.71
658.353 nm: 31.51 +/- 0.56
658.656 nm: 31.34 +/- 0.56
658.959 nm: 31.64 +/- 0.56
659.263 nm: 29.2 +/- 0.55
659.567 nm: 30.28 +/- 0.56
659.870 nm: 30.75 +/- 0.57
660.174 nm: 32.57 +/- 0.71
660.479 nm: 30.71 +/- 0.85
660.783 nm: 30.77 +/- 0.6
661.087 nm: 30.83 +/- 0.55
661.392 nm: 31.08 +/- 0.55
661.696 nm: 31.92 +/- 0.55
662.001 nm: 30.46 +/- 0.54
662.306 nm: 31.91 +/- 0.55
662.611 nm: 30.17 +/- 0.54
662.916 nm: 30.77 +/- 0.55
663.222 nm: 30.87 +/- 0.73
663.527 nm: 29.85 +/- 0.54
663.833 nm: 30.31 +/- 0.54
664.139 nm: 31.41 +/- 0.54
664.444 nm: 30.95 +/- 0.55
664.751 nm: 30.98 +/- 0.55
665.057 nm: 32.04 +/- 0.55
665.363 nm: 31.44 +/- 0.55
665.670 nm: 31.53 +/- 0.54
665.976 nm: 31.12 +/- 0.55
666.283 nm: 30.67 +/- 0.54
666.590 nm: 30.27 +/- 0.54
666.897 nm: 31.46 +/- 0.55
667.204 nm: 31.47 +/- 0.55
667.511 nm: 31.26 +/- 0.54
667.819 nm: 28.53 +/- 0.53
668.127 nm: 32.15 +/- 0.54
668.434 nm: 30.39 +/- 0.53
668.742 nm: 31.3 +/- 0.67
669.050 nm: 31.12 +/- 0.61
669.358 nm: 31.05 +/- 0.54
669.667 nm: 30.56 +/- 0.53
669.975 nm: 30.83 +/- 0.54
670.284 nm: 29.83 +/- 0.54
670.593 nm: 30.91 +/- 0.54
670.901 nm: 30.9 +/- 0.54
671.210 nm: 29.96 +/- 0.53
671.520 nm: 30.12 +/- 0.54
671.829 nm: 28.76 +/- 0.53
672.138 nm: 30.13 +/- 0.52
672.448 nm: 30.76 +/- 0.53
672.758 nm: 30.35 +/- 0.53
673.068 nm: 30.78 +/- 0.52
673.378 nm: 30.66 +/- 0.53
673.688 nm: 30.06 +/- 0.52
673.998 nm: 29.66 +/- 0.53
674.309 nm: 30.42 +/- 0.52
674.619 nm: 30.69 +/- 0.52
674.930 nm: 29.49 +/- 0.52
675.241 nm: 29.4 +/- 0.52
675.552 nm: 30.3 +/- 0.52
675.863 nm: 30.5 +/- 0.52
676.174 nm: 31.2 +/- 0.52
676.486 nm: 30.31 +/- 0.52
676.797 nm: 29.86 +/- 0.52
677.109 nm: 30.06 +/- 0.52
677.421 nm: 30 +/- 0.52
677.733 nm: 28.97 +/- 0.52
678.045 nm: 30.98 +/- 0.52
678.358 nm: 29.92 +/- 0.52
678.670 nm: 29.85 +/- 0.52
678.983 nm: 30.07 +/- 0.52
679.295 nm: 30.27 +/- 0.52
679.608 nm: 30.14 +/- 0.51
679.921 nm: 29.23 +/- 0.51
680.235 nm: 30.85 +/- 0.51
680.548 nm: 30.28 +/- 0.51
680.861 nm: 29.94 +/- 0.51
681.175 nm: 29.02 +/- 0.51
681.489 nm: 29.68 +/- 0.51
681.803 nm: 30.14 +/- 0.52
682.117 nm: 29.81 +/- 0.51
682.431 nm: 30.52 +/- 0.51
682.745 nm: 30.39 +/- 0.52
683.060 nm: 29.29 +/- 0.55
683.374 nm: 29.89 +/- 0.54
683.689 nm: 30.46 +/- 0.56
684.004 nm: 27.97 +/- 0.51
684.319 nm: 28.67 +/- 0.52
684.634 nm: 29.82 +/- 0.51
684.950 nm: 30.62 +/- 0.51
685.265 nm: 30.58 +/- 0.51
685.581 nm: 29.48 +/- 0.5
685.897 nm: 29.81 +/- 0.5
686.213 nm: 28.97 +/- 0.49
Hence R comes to 30.2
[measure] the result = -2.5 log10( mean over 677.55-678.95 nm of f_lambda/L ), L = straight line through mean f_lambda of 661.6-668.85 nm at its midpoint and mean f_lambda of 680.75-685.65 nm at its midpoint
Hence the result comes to 0.006 mag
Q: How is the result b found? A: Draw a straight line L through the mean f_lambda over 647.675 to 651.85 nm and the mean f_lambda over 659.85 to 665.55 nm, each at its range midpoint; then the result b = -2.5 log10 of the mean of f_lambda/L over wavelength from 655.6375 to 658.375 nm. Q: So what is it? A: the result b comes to 0.031 mag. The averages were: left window 31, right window 31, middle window 30.2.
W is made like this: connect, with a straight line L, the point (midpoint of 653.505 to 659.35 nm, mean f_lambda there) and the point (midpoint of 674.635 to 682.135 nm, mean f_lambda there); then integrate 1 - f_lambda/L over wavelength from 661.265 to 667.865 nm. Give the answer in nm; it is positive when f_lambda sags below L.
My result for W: -0.10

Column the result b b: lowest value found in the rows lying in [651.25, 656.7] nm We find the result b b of 20.55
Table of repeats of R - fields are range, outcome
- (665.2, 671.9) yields 30.7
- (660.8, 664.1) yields 30.8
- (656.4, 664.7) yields 31.1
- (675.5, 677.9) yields 30.2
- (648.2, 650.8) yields 30.5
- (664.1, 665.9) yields 31.4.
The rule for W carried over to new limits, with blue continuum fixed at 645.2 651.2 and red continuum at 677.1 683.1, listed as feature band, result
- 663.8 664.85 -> -0.016 nm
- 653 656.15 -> -0.028 nm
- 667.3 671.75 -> -0.042 nm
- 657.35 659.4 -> -0.051 nm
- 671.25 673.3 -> 0.005 nm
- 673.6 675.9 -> 0.009 nm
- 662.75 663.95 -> 0.003 nm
